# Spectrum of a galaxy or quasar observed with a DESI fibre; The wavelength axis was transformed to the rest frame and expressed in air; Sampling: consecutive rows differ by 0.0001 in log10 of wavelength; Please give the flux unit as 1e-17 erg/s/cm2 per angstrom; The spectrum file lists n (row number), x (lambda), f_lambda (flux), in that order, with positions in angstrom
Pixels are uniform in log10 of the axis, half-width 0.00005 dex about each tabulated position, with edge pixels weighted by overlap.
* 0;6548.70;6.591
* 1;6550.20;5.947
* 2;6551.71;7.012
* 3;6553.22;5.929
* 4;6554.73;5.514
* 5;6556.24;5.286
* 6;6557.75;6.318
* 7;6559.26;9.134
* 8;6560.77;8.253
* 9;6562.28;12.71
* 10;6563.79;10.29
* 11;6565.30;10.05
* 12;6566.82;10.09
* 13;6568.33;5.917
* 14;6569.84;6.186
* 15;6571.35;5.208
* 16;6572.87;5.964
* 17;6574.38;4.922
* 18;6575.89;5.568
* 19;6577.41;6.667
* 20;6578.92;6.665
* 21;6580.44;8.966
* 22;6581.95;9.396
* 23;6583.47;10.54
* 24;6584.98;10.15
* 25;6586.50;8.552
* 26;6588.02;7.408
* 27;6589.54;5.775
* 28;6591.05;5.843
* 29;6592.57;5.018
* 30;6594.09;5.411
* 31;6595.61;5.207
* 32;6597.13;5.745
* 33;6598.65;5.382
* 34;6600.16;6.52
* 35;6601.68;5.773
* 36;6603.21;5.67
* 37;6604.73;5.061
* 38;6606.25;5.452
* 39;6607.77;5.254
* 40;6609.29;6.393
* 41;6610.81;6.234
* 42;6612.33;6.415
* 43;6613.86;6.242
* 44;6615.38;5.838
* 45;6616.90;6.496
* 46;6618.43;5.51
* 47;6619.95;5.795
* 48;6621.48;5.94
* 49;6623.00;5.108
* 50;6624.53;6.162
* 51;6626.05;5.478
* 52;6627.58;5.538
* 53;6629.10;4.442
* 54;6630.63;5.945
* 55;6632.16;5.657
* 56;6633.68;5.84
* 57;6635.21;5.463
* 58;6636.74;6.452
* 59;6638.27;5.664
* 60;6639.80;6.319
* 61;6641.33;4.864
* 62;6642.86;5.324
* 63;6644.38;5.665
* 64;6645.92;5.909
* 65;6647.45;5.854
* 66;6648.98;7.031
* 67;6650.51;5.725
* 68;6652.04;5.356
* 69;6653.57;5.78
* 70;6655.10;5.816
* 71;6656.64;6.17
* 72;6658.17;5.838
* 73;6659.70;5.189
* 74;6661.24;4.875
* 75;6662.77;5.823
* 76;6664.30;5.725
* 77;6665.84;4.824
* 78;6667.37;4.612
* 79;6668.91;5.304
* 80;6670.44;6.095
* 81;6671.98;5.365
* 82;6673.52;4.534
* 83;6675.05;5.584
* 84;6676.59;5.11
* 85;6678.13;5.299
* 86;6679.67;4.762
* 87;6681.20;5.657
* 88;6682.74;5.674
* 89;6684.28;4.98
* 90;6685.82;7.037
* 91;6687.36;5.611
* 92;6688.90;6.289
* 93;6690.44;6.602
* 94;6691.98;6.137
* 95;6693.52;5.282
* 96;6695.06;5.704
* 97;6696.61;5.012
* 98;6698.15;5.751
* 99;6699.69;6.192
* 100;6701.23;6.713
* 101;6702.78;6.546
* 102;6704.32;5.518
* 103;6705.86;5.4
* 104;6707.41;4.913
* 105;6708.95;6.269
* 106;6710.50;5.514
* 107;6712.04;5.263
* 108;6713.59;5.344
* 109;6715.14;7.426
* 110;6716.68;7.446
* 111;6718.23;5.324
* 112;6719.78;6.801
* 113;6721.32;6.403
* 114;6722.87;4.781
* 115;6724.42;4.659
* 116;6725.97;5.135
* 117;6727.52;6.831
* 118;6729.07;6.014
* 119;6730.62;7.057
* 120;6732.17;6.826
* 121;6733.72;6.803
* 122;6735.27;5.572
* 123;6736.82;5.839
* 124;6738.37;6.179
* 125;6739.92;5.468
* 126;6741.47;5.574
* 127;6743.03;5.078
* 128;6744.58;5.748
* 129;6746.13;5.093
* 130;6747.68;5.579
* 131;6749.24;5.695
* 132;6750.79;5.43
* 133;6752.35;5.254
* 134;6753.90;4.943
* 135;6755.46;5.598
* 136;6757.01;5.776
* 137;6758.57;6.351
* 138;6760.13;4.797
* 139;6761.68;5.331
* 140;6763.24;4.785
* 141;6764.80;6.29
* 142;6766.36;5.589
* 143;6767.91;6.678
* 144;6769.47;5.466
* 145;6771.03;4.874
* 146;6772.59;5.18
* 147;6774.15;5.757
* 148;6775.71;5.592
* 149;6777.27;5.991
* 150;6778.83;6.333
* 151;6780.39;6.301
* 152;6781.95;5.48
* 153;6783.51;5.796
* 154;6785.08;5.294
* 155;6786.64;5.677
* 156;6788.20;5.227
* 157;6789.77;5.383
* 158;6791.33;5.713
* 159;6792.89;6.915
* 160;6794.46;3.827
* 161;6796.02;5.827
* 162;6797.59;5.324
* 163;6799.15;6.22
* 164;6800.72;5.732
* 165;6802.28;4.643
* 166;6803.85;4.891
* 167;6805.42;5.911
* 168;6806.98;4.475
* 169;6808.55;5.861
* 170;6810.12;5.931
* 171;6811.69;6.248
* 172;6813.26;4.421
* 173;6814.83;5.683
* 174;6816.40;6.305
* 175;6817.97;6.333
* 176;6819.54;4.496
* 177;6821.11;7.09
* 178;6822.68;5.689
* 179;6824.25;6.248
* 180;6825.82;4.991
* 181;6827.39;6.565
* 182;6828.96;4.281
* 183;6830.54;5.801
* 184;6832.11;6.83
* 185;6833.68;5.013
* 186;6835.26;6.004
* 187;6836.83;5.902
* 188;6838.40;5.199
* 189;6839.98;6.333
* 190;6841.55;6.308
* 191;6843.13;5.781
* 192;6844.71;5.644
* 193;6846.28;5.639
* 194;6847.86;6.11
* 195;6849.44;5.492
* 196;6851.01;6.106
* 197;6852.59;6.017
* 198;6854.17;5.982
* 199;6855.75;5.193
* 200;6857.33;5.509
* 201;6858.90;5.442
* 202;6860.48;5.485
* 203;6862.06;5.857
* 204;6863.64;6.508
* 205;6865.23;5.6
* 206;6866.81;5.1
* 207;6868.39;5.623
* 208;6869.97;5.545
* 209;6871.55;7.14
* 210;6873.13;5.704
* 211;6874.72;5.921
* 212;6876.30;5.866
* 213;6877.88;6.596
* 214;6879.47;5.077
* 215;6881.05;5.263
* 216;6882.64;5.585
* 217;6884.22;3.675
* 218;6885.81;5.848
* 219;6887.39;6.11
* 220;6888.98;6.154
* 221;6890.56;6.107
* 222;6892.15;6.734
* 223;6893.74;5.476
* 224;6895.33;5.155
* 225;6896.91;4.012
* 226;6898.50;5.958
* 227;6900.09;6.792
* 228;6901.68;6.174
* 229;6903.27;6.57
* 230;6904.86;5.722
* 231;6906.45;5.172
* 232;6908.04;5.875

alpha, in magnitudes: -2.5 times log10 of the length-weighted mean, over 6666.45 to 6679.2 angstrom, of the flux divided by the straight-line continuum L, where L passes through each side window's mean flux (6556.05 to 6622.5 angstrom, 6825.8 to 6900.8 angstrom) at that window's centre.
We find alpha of 0.24 mag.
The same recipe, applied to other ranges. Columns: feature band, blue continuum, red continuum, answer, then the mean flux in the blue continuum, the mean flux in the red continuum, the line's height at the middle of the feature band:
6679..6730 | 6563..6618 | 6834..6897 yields 0.08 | 6.72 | 5.73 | 6.31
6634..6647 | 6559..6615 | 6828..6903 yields 0.18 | 7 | 5.74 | 6.76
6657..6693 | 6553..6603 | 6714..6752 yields 0.16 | 7.16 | 5.93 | 6.39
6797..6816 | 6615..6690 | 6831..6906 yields 0.05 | 5.62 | 5.78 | 5.74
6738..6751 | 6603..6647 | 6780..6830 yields 0.02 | 5.73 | 5.58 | 5.63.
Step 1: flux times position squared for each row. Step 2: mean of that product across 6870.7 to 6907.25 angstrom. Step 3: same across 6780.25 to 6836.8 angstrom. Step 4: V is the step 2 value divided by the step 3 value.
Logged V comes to 1.1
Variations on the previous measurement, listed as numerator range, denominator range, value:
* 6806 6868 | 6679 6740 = 1.00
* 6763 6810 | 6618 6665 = 1.02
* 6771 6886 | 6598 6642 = 1.05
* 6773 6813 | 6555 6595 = 0.79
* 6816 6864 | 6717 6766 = 1.04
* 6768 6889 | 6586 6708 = 1.05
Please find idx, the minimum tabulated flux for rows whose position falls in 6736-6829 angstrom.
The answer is 3.827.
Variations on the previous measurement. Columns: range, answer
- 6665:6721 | 4.534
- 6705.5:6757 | 4.659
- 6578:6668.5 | 4.442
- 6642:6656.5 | 5.324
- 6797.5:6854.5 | 4.281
